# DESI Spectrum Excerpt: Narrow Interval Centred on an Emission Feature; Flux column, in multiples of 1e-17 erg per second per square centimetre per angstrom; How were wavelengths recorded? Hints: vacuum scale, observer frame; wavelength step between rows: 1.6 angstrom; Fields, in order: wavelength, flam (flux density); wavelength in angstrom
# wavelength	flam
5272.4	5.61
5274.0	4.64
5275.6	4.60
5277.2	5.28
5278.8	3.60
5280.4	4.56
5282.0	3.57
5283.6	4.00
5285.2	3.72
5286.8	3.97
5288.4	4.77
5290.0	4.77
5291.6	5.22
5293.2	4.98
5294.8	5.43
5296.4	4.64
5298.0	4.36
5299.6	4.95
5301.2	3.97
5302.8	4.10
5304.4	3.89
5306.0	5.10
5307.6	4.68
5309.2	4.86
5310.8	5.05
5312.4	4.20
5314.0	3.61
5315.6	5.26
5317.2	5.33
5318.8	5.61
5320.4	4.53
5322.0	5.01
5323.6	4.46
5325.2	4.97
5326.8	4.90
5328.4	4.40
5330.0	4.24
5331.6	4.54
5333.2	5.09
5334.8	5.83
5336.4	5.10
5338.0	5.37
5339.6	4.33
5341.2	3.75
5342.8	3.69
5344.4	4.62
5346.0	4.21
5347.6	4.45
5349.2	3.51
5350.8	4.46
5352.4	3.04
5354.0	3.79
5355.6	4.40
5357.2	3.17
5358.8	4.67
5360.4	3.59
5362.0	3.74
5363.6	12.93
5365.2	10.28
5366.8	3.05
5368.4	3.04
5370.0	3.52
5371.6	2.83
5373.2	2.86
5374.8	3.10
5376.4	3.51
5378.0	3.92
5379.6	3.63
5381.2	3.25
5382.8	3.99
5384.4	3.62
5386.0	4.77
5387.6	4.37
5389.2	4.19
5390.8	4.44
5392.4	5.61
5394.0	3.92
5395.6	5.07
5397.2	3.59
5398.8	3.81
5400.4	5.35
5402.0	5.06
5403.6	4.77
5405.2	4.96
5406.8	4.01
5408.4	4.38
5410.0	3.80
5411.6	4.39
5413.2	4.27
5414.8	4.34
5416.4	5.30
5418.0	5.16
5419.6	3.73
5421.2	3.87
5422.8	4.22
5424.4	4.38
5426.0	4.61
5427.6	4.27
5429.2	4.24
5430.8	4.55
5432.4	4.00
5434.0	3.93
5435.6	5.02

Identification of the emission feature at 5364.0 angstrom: H-beta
